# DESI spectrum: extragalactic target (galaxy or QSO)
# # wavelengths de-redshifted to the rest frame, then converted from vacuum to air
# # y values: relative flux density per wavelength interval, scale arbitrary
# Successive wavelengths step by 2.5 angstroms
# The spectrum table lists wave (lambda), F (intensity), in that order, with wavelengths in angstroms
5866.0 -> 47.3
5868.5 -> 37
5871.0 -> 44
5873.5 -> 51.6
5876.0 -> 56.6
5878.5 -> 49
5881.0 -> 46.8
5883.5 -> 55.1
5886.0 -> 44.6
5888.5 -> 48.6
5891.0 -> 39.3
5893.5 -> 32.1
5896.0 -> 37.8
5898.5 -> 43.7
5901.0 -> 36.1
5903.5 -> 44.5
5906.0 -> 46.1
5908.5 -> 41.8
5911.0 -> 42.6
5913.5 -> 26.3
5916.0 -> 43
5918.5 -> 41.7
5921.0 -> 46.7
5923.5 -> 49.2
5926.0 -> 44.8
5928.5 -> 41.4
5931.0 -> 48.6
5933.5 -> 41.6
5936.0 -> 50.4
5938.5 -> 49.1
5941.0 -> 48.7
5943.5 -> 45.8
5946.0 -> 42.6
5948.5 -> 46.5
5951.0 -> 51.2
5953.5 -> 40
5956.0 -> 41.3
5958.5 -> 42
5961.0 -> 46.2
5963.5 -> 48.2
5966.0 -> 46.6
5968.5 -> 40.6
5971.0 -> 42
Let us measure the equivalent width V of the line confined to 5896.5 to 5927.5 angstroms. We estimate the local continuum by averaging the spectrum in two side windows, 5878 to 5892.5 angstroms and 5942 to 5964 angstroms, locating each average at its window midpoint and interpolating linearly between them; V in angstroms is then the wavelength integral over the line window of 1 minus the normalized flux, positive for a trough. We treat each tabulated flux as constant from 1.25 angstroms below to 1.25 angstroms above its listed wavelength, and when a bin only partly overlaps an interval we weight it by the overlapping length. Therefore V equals 2.7 angstroms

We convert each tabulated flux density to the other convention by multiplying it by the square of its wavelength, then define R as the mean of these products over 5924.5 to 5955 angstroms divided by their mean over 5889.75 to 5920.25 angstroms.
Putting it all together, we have 1.2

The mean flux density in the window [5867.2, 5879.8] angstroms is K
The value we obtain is 47.6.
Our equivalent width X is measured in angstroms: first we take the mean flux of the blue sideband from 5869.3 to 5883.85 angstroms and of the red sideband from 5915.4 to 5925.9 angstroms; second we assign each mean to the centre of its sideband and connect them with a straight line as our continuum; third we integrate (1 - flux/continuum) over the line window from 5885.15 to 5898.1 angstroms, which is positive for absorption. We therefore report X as 2.1 angstroms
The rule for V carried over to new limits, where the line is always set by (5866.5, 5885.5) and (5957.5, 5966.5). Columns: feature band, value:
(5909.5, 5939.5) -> 2.0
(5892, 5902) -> 2.1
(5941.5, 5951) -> 0.0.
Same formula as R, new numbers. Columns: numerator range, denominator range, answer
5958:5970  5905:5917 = 1.15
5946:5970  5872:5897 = 0.99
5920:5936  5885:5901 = 1.14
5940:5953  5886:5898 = 1.18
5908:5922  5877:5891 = 0.84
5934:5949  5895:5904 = 1.18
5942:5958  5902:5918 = 1.11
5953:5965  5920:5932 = 0.96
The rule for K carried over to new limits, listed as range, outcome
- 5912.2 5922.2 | 39.4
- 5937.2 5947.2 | 46.6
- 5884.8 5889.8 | 46.5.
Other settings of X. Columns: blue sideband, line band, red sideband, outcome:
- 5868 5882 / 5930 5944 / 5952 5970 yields -0.80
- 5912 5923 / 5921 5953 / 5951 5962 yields -3.67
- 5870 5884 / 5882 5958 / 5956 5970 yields 5.77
